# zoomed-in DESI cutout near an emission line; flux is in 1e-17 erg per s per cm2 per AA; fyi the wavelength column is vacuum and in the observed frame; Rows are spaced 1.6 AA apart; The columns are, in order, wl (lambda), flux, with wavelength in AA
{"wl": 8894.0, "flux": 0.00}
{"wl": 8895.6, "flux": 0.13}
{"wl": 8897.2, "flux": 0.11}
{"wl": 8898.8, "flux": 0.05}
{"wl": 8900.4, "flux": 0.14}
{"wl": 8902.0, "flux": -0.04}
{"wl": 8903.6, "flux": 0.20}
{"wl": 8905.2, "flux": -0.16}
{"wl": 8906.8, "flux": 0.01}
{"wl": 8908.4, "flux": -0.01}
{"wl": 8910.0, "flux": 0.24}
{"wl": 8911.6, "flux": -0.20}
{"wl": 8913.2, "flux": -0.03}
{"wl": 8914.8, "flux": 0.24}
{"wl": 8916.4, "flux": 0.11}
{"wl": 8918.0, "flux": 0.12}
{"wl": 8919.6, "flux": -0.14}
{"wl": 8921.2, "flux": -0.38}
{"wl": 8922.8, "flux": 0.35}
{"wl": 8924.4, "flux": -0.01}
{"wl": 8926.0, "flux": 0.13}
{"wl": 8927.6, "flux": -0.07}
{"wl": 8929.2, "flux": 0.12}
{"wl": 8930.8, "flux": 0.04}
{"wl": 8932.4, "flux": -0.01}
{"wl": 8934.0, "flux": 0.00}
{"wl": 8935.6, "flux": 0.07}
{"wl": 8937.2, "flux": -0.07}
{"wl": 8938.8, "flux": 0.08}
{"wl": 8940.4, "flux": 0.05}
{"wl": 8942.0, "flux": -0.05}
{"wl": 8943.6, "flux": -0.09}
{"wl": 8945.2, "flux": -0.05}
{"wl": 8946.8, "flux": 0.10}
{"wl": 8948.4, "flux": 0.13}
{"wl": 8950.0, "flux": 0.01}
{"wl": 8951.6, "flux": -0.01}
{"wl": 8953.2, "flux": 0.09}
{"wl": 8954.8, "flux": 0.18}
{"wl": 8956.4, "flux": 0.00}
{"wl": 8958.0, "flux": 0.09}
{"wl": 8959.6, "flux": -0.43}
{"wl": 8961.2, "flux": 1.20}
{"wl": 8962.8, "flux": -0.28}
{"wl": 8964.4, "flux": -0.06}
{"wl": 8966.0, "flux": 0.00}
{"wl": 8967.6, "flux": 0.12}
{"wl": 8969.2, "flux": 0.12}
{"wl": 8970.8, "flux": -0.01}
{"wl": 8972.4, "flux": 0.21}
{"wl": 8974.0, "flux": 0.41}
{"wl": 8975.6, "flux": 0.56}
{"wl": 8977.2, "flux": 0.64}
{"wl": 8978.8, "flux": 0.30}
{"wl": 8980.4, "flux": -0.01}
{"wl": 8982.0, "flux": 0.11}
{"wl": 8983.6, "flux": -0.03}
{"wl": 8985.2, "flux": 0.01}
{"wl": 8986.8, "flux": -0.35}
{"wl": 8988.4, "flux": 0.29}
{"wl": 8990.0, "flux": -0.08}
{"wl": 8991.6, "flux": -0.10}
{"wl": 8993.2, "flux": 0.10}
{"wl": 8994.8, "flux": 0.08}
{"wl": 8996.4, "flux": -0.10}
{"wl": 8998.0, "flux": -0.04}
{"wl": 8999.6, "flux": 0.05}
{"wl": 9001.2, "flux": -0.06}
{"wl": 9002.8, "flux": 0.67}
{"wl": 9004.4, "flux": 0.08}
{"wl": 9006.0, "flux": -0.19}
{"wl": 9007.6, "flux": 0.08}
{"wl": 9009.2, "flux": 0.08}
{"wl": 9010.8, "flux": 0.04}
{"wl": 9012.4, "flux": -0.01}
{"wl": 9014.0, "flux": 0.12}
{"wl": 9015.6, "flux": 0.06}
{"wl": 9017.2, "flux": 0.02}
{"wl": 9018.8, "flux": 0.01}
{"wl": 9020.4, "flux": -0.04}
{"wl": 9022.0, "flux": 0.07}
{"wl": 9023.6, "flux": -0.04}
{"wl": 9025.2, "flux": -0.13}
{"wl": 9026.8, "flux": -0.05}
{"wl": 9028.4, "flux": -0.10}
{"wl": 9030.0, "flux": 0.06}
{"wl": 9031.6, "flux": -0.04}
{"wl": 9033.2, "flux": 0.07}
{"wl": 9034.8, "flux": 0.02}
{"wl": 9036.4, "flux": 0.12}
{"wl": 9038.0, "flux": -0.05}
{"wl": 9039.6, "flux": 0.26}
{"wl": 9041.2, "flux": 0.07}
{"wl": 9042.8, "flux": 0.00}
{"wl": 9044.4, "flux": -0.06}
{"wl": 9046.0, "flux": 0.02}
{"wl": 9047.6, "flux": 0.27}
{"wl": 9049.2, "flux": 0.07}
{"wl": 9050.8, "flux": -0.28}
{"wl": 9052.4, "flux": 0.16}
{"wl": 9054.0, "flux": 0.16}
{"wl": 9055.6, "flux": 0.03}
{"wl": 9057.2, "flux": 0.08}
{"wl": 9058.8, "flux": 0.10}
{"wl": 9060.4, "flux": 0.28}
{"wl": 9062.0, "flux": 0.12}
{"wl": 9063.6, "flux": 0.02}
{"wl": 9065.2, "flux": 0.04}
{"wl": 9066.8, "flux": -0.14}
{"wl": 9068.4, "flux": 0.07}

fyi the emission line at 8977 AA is H-beta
